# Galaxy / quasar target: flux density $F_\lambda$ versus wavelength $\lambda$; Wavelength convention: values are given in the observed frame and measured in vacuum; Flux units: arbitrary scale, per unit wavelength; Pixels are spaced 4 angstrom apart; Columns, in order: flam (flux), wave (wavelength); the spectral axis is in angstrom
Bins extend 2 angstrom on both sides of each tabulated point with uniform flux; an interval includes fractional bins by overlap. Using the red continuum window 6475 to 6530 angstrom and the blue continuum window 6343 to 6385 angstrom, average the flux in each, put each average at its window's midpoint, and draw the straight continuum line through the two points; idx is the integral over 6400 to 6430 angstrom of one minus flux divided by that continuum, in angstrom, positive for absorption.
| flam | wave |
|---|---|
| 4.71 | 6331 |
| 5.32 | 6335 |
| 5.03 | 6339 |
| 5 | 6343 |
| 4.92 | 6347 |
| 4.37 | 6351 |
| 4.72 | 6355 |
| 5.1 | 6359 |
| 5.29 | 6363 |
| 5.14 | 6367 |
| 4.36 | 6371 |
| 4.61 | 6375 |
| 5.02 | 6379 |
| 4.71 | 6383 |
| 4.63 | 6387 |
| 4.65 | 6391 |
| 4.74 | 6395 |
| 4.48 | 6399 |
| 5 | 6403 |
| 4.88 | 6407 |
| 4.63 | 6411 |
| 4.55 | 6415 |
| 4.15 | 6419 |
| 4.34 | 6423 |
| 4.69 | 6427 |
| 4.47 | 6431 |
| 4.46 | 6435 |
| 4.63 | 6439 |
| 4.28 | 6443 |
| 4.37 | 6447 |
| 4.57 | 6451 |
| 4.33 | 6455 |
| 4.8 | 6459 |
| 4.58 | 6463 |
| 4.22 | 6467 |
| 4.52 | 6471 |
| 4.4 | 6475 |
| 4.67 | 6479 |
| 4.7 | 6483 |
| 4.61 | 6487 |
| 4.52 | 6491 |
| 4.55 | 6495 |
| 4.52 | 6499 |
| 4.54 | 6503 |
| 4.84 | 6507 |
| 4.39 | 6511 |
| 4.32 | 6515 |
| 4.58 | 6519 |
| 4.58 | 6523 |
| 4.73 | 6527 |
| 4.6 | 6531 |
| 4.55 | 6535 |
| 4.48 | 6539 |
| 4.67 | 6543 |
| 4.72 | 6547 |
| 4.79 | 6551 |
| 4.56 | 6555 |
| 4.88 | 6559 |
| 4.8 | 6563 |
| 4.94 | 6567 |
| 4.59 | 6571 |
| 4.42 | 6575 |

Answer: 0.9 angstrom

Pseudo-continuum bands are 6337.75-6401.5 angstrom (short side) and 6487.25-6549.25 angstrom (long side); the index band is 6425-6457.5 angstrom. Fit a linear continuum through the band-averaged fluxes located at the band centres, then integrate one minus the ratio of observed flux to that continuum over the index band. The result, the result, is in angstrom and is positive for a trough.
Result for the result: 1.5 angstrom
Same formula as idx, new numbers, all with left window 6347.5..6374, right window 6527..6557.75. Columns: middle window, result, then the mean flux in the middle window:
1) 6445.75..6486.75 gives 1.7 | 4.52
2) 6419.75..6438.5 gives 1.1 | 4.48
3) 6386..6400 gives 0.5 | 4.64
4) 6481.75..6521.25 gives 1.1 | 4.55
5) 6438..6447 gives 0.6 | 4.42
